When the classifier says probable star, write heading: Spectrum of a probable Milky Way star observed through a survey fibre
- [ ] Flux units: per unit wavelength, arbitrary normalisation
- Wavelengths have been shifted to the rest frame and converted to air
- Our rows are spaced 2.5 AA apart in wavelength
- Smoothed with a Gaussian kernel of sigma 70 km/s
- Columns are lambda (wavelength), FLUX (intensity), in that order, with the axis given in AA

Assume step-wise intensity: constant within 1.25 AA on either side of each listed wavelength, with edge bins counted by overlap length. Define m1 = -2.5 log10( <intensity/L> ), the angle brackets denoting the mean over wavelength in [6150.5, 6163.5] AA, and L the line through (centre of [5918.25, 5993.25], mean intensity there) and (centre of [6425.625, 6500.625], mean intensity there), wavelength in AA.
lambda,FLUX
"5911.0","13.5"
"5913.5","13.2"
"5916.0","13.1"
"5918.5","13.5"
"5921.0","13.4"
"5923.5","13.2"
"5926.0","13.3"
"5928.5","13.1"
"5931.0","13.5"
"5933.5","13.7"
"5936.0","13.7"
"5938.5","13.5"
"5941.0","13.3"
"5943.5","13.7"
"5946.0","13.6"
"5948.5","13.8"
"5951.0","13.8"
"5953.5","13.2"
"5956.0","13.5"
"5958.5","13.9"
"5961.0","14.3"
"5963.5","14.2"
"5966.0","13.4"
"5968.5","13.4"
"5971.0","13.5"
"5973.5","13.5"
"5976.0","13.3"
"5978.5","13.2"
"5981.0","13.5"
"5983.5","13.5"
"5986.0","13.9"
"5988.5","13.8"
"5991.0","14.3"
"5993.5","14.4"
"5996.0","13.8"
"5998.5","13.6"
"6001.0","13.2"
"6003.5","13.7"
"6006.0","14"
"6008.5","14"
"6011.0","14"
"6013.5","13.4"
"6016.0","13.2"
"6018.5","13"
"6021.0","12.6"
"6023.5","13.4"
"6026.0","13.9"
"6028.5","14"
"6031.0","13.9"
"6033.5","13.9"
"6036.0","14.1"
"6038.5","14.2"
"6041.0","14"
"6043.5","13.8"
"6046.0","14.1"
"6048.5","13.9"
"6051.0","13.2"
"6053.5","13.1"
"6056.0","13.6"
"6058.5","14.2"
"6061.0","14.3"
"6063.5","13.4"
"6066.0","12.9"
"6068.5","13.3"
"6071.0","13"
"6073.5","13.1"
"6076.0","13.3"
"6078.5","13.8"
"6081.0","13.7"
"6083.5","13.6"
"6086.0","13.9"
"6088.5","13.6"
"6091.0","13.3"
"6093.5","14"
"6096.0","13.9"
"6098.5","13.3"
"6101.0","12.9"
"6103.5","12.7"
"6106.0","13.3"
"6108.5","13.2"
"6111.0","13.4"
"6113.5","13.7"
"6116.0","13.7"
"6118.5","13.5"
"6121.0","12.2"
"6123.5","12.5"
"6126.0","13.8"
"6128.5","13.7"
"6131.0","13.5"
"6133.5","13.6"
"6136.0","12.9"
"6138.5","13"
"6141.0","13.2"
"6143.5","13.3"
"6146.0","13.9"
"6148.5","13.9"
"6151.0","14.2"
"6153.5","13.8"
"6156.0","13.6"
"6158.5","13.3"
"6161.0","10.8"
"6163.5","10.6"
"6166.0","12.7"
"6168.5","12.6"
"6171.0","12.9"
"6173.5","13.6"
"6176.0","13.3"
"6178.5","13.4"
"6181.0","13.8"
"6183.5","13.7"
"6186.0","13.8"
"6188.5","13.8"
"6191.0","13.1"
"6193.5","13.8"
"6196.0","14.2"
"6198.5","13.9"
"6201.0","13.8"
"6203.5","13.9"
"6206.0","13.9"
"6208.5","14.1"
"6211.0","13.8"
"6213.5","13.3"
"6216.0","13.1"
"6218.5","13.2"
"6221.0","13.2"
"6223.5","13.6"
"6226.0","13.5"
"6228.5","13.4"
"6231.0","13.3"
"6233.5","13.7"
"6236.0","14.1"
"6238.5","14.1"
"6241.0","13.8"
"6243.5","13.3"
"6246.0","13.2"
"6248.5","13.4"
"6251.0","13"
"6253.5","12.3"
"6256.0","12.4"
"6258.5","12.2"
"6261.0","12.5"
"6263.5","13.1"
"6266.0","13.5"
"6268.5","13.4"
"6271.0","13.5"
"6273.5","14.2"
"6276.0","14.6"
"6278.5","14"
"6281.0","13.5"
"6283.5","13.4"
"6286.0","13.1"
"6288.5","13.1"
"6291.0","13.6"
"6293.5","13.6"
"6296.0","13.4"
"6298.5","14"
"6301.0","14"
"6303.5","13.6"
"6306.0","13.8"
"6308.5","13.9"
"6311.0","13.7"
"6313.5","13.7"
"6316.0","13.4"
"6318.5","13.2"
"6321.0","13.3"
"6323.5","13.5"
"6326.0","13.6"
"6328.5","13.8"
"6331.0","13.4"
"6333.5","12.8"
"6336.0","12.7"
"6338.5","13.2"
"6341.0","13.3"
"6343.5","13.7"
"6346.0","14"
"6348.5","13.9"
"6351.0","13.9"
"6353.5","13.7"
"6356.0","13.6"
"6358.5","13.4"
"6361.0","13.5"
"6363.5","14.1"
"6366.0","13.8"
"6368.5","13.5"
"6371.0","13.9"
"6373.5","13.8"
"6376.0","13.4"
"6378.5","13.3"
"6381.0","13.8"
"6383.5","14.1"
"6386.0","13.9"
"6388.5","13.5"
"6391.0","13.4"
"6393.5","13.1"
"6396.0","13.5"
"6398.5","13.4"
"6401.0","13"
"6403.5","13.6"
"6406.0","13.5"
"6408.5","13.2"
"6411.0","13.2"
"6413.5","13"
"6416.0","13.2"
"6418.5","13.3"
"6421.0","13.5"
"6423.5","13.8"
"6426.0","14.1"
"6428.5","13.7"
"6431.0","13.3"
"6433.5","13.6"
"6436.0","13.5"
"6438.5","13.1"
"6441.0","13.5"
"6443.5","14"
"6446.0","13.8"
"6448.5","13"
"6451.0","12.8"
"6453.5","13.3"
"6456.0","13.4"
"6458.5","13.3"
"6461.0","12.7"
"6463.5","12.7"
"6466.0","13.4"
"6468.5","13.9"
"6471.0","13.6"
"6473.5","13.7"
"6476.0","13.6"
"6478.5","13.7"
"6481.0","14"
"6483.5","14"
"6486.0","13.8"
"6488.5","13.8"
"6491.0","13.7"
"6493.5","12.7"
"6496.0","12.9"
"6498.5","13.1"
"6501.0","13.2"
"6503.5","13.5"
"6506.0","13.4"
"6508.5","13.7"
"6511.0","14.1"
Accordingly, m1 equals 0.06 mag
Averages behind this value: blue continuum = 13.6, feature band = 12.8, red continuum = 13.4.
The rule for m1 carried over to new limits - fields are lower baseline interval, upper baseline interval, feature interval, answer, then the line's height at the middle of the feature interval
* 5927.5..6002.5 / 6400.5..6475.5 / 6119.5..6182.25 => 0.034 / 13.5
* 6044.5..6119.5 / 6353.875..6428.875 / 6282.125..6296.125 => 0.013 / 13.5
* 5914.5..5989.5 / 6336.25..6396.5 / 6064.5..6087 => 0.014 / 13.6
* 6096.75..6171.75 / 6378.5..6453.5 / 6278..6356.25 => -0.016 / 13.3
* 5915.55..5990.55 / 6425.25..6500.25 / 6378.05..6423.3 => 0.003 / 13.5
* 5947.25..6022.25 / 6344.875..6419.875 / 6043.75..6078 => 0.009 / 13.6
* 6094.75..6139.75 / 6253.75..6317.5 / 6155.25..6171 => 0.089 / 13.3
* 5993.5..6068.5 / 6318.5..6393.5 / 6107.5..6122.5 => 0.030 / 13.6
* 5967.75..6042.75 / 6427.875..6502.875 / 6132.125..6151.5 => 0.010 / 13.6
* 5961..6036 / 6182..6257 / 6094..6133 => 0.023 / 13.6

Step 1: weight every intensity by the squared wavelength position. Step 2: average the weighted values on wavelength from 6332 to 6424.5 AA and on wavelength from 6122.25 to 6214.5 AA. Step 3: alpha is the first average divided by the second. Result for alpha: 1.1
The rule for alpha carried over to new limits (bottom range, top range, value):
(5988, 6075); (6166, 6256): 1.05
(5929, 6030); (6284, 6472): 1.13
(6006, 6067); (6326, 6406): 1.10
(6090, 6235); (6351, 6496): 1.10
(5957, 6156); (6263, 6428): 1.10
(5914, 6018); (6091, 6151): 1.03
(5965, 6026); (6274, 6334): 1.11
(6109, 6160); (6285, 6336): 1.07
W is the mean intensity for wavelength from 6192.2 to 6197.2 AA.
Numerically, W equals 14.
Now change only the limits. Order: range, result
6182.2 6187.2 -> 13.8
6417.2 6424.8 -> 13.5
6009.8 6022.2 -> 13.2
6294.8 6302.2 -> 13.8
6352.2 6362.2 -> 13.6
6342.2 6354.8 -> 13.8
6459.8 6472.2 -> 13.3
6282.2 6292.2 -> 13.3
